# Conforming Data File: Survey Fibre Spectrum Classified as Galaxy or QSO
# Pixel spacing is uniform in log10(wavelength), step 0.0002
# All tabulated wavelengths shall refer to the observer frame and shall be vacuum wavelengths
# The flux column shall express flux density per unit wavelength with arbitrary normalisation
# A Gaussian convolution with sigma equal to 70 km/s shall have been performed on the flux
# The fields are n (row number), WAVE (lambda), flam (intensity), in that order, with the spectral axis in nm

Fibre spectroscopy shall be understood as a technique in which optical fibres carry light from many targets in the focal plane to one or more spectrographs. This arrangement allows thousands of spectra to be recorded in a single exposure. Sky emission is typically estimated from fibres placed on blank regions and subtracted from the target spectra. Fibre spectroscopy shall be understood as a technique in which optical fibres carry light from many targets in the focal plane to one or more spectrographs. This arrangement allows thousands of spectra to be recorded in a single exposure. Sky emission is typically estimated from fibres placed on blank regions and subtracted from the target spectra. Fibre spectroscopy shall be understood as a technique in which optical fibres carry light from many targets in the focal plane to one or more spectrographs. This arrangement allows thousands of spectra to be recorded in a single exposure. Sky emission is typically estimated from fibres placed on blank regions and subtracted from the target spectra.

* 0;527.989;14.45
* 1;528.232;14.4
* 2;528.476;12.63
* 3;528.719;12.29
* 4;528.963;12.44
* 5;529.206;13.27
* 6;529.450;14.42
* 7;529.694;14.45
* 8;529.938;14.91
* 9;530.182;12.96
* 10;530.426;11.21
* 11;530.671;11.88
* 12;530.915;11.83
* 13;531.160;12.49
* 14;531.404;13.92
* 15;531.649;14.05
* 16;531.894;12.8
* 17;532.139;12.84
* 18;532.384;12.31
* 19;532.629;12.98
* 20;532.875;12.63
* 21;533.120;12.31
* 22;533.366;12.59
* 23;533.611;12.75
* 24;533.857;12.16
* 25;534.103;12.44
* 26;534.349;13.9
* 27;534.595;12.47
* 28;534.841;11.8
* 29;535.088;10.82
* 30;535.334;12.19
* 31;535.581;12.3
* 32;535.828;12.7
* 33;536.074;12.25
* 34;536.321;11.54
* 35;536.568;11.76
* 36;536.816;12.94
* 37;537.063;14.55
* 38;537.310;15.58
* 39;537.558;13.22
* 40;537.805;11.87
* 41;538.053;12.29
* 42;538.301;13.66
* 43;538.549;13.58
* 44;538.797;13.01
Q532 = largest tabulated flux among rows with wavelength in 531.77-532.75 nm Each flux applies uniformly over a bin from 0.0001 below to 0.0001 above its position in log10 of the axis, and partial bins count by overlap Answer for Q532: 12.98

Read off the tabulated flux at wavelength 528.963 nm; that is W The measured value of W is 12.44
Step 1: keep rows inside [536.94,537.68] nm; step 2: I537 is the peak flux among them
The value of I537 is 15.58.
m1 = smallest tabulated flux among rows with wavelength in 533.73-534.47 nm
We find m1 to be 12.16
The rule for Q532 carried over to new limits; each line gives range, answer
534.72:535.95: 12.7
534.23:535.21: 13.9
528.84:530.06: 14.91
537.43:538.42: 13.66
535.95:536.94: 12.94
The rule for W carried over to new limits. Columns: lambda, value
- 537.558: 13.22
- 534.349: 13.9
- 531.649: 14.05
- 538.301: 13.66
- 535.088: 10.82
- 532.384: 12.31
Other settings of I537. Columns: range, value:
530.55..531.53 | 13.92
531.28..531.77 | 14.05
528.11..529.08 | 14.4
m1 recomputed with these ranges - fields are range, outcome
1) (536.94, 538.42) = 11.87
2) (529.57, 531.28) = 11.21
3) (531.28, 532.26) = 12.8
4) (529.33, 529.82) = 14.42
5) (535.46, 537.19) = 11.54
